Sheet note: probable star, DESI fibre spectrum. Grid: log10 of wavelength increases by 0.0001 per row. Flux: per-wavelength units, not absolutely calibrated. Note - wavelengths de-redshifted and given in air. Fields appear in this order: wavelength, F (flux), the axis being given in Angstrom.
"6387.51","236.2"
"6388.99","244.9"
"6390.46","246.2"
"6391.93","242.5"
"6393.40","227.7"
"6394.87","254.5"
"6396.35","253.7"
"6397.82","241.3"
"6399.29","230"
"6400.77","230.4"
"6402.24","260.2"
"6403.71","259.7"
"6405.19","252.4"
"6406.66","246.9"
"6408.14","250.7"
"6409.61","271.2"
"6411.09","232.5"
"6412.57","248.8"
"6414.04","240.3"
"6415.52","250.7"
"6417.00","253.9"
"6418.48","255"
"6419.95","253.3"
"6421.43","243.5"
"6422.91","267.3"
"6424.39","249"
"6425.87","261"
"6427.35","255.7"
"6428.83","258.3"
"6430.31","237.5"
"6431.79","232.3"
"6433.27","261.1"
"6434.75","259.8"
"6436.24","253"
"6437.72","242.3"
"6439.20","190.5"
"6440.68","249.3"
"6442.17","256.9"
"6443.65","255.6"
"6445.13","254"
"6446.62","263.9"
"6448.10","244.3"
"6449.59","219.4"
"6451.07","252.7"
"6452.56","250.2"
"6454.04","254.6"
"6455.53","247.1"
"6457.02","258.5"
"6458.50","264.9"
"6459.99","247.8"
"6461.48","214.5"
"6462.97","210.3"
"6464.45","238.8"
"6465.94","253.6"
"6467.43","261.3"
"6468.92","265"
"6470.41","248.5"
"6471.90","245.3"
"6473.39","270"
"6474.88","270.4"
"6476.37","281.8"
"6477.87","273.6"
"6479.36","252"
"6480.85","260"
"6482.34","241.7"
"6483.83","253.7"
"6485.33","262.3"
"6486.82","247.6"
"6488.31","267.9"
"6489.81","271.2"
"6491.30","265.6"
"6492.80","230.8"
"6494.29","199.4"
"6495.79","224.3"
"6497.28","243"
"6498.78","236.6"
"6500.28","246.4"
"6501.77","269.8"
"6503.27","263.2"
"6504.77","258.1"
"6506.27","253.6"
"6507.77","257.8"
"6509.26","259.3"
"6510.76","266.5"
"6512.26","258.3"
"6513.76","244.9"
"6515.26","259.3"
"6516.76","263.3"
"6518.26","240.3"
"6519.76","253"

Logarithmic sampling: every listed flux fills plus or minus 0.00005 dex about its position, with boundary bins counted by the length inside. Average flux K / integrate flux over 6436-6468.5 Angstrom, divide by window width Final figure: 245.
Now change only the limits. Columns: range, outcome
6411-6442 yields 248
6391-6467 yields 247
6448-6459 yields 249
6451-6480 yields 253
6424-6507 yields 250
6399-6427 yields 251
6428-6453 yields 246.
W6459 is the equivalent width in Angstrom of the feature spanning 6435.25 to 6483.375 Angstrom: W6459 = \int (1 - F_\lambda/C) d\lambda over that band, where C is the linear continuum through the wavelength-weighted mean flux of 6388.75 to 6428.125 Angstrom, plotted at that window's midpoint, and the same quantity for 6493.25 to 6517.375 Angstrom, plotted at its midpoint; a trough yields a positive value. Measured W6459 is -0.1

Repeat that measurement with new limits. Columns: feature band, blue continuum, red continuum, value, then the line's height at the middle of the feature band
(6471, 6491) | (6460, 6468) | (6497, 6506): -1.43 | 244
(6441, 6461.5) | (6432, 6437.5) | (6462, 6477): 0.30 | 254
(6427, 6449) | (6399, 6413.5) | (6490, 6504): -0.04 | 247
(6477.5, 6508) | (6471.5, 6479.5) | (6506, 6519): 1.29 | 262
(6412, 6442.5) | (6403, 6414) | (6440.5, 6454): 0.25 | 250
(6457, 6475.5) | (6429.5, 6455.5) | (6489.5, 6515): -0.15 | 247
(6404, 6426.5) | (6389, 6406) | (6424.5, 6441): -0.58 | 246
